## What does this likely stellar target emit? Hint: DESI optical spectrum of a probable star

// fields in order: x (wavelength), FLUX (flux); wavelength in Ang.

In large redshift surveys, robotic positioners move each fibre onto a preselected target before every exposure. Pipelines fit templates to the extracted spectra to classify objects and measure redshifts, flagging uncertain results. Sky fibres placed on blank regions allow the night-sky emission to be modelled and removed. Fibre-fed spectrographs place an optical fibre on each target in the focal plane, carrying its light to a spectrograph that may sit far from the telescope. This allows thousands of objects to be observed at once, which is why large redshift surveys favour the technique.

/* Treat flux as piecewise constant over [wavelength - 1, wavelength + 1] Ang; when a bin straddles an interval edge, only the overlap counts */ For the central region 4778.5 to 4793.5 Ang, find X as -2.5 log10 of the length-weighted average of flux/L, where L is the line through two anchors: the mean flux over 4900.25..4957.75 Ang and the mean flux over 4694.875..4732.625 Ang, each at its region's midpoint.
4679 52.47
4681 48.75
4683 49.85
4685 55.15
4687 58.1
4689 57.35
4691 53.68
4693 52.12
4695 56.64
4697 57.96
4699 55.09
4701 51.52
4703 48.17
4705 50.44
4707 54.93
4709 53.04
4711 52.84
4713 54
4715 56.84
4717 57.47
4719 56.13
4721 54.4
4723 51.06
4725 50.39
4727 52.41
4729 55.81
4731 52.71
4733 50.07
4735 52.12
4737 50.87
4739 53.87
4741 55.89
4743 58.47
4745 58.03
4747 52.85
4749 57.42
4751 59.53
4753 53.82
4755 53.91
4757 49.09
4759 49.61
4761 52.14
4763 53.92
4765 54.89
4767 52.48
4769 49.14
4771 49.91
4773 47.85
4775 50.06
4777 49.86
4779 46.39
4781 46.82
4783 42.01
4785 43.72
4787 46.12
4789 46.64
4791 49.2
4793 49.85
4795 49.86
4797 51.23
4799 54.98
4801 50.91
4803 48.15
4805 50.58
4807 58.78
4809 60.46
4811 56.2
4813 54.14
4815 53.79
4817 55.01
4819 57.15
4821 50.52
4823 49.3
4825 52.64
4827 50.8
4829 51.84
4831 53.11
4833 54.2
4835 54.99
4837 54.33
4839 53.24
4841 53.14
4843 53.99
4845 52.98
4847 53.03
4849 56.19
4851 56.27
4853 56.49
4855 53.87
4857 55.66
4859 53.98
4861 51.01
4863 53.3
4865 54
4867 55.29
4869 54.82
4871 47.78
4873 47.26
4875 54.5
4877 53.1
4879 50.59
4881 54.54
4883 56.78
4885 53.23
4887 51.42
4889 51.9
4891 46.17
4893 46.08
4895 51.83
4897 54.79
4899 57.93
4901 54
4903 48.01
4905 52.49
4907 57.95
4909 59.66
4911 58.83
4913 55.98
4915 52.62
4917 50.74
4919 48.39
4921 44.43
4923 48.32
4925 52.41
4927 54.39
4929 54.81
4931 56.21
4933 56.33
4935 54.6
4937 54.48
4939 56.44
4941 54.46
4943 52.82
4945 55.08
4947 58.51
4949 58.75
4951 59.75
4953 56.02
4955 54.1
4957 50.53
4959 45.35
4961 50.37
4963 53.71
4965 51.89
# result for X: 0.17 mag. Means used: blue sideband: 53.7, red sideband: 54.2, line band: 46.2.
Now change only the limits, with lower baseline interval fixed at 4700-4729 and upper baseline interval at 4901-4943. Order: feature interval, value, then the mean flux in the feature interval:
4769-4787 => 0.13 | 47.1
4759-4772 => 0.03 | 51.9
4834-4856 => -0.02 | 54.4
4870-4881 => 0.05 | 51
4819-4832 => 0.03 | 51.8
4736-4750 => -0.04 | 55.3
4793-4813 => 0.00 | 53.3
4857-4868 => 0.00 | 53.7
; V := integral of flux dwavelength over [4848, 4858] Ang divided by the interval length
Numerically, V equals 55.7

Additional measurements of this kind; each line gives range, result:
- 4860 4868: 53.4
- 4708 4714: 53.3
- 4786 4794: 48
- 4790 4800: 51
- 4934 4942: 55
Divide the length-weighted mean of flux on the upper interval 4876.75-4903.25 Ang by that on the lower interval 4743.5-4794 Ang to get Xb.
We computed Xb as 1.03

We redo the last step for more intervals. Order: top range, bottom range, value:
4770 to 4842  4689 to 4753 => 0.95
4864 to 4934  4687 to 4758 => 0.98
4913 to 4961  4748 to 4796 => 1.07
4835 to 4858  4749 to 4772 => 1.03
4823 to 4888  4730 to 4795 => 1.04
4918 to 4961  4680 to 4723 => 0.99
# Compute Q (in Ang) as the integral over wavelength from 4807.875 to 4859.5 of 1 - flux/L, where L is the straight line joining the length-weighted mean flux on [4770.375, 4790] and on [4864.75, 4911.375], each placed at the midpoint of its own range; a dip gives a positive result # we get -4.42 Ang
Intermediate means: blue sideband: 46.9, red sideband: 52.9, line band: 54.1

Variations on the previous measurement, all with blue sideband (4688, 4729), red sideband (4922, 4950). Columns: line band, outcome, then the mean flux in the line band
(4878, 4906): 1.29 Ang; 52.1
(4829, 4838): 0.08 Ang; 53.9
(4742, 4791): 2.83 Ang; 51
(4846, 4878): 0.58 Ang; 53.5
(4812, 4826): 0.29 Ang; 53.2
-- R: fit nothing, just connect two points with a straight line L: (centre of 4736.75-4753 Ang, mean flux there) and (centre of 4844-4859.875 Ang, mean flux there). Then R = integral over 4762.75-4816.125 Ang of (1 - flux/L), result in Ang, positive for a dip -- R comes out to 4.7 Ang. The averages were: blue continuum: 56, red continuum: 54.8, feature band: 50.6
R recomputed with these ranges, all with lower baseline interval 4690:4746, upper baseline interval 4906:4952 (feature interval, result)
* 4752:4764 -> 0.42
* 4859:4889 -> 0.94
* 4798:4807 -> 0.35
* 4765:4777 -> 0.83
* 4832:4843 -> 0.06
